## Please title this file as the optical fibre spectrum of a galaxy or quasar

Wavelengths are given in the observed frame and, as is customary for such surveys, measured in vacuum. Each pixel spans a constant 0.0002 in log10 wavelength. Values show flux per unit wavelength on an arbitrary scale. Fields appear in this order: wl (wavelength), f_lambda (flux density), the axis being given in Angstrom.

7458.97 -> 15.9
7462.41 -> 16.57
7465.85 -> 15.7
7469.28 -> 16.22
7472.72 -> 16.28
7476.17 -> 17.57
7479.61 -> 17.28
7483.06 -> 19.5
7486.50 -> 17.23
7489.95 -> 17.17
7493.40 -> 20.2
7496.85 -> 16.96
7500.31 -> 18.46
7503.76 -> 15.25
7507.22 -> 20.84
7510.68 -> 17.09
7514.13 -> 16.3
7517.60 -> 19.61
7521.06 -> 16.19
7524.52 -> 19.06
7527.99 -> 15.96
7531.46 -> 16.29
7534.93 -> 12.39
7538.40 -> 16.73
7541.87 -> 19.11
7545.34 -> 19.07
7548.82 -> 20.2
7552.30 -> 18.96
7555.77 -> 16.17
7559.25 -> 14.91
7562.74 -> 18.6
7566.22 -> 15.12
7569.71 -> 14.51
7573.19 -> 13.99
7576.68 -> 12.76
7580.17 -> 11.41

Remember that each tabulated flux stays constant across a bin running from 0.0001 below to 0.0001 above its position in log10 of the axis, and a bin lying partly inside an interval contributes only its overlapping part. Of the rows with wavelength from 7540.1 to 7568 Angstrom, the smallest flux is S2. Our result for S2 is 14.91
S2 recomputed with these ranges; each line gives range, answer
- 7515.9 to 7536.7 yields 12.39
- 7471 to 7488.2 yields 16.28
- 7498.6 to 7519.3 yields 15.25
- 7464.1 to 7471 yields 15.7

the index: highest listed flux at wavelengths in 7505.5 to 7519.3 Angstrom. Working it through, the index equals 20.84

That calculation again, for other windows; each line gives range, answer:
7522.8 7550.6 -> 20.2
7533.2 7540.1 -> 16.73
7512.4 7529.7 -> 19.61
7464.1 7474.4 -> 16.28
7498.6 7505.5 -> 18.46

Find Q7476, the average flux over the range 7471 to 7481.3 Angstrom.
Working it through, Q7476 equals 17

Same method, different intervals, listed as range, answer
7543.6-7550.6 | 19.6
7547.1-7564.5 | 17.8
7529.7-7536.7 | 14.4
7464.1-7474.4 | 16.1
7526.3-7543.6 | 16.1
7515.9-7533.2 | 17.4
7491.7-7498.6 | 18.6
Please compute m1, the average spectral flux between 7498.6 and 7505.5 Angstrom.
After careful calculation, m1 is 16.9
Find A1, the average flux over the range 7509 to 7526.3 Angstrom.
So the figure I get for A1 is 17.7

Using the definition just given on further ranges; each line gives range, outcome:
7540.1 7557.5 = 18.7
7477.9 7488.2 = 18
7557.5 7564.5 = 16.7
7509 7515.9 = 16.7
